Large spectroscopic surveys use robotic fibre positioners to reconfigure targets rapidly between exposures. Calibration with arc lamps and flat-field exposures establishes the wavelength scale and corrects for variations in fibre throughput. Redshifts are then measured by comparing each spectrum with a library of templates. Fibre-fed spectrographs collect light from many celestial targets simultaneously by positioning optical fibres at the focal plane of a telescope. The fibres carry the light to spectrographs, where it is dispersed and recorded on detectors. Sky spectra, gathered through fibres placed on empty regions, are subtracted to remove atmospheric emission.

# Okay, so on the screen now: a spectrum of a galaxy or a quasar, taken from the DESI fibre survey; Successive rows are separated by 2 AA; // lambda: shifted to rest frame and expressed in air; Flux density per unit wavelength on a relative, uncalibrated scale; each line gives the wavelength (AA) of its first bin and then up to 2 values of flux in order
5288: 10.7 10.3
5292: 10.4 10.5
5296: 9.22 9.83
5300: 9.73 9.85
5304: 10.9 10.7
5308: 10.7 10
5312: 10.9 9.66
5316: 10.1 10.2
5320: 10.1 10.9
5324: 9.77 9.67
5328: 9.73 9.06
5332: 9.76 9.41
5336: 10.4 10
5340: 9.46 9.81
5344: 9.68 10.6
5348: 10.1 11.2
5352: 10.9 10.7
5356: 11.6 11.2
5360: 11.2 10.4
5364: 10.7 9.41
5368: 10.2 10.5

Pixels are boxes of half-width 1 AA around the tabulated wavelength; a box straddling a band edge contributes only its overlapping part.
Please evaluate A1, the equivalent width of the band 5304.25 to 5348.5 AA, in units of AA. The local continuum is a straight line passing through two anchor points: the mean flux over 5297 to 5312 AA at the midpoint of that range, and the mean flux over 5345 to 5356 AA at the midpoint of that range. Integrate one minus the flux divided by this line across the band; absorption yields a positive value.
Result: 1.99 AA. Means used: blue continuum 10.3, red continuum 10.8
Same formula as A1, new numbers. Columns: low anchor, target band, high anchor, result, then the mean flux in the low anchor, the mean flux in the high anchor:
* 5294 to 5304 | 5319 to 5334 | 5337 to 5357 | 0.51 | 9.87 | 10.4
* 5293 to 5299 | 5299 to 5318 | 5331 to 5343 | -0.85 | 9.85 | 9.81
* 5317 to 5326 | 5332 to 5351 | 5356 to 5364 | 0.97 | 10.2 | 11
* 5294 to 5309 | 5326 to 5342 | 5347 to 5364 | 1.37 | 10.2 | 10.9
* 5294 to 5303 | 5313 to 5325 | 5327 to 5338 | -0.49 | 9.75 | 9.7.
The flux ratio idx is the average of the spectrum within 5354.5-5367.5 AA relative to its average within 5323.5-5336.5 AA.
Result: 1.11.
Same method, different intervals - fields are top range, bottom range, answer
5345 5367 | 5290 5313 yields 1.05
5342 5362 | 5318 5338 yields 1.08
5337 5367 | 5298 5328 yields 1.03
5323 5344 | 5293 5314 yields 0.95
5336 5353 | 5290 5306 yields 1.01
